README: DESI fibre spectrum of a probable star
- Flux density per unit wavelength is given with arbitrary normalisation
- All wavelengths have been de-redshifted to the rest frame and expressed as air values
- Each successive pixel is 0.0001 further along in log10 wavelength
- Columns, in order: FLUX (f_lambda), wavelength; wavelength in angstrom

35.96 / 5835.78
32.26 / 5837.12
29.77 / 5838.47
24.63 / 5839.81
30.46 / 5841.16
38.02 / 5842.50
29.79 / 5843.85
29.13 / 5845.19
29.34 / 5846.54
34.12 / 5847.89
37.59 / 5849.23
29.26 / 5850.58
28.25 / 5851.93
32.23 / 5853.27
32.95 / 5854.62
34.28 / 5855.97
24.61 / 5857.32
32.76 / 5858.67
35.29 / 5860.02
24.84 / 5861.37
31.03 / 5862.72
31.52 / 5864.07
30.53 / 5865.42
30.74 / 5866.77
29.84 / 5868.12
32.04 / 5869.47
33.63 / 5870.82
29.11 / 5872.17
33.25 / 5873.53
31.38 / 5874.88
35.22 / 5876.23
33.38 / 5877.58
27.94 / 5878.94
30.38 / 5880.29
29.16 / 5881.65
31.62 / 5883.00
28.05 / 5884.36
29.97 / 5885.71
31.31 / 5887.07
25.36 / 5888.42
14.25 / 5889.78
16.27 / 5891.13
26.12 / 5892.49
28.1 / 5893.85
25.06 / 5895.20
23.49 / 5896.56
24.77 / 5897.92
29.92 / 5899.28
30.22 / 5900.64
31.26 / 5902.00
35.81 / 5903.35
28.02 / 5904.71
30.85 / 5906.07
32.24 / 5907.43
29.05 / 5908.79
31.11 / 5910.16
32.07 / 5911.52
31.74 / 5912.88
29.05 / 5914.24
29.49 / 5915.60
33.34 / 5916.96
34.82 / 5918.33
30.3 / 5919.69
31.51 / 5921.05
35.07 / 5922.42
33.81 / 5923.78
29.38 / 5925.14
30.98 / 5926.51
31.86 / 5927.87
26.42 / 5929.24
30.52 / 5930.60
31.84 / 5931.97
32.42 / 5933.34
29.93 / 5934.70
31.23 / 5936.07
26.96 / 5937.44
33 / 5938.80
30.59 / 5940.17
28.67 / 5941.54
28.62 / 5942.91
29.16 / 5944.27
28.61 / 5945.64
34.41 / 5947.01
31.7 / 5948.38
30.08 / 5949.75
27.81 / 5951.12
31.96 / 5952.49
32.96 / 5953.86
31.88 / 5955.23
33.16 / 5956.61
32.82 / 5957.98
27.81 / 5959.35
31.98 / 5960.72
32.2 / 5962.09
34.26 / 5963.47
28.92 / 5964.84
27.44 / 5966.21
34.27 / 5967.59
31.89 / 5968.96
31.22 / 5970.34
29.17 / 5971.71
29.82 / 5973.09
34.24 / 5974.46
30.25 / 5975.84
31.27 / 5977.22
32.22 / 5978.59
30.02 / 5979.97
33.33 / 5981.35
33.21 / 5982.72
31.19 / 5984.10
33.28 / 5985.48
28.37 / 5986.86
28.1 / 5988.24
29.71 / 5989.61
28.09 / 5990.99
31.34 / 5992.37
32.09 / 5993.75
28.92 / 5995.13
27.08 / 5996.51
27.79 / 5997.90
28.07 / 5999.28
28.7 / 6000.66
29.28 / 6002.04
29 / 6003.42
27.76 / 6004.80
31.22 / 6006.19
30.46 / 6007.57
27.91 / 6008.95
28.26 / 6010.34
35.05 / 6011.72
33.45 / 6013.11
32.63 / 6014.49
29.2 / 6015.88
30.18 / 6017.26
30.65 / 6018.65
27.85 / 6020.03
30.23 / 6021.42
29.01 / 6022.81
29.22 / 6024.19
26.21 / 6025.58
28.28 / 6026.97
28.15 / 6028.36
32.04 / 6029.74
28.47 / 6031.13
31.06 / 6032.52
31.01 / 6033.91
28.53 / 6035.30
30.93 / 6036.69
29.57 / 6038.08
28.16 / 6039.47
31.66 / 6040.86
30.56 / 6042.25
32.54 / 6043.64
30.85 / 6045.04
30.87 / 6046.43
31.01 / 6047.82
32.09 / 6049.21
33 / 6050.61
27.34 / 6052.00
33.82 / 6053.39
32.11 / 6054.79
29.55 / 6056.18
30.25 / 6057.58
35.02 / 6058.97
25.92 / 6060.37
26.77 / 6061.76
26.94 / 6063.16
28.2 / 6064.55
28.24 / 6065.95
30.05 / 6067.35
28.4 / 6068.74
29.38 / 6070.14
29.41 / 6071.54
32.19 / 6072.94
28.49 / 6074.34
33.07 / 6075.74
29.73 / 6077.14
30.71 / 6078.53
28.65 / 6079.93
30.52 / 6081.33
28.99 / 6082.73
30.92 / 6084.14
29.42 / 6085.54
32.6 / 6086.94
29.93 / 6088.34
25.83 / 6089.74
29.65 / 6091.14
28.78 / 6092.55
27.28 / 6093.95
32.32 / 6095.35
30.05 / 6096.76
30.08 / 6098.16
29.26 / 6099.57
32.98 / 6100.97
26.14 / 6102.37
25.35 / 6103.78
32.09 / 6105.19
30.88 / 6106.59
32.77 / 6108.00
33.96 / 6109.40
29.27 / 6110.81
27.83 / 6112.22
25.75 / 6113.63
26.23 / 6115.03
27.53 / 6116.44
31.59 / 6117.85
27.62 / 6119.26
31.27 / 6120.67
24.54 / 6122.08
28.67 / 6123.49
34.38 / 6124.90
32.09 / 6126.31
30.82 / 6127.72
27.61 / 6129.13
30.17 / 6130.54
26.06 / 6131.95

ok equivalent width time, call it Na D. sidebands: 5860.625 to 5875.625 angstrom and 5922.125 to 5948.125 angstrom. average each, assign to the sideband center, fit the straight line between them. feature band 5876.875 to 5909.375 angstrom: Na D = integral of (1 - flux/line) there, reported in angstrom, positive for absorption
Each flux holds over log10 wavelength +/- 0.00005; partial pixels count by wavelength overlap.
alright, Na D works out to 2.9 angstrom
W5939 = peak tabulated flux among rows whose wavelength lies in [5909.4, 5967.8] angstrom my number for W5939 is 35.07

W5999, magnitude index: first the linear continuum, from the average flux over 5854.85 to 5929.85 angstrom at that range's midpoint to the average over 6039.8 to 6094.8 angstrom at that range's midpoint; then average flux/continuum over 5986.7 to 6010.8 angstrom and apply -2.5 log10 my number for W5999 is 0.03 mag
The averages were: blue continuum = 29.9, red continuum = 30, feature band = 29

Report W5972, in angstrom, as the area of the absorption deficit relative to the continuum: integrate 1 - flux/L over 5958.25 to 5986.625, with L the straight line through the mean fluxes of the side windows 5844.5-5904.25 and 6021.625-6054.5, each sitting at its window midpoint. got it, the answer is -1.3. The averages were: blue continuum 29.7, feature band 31.4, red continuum 30.2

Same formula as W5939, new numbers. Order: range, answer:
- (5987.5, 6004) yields 32.09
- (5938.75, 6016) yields 35.05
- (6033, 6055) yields 33.82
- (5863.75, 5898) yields 35.22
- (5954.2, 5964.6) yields 34.26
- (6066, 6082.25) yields 33.07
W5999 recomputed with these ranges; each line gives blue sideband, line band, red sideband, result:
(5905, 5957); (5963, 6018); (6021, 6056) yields 0.00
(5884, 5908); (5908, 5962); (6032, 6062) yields -0.11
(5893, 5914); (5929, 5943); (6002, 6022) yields -0.02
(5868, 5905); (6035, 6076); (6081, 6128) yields -0.03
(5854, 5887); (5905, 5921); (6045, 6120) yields -0.02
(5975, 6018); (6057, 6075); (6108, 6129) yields 0.02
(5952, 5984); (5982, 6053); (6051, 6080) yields 0.02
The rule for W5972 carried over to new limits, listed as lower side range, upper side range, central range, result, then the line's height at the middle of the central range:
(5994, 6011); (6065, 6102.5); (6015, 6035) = -0.2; 29.1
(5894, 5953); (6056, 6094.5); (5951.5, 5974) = -0.9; 30.2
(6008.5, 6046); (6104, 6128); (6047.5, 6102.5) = 0.0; 29.9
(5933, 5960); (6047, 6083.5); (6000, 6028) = 0.5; 30.3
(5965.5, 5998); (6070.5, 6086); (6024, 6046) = 0.4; 30.4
